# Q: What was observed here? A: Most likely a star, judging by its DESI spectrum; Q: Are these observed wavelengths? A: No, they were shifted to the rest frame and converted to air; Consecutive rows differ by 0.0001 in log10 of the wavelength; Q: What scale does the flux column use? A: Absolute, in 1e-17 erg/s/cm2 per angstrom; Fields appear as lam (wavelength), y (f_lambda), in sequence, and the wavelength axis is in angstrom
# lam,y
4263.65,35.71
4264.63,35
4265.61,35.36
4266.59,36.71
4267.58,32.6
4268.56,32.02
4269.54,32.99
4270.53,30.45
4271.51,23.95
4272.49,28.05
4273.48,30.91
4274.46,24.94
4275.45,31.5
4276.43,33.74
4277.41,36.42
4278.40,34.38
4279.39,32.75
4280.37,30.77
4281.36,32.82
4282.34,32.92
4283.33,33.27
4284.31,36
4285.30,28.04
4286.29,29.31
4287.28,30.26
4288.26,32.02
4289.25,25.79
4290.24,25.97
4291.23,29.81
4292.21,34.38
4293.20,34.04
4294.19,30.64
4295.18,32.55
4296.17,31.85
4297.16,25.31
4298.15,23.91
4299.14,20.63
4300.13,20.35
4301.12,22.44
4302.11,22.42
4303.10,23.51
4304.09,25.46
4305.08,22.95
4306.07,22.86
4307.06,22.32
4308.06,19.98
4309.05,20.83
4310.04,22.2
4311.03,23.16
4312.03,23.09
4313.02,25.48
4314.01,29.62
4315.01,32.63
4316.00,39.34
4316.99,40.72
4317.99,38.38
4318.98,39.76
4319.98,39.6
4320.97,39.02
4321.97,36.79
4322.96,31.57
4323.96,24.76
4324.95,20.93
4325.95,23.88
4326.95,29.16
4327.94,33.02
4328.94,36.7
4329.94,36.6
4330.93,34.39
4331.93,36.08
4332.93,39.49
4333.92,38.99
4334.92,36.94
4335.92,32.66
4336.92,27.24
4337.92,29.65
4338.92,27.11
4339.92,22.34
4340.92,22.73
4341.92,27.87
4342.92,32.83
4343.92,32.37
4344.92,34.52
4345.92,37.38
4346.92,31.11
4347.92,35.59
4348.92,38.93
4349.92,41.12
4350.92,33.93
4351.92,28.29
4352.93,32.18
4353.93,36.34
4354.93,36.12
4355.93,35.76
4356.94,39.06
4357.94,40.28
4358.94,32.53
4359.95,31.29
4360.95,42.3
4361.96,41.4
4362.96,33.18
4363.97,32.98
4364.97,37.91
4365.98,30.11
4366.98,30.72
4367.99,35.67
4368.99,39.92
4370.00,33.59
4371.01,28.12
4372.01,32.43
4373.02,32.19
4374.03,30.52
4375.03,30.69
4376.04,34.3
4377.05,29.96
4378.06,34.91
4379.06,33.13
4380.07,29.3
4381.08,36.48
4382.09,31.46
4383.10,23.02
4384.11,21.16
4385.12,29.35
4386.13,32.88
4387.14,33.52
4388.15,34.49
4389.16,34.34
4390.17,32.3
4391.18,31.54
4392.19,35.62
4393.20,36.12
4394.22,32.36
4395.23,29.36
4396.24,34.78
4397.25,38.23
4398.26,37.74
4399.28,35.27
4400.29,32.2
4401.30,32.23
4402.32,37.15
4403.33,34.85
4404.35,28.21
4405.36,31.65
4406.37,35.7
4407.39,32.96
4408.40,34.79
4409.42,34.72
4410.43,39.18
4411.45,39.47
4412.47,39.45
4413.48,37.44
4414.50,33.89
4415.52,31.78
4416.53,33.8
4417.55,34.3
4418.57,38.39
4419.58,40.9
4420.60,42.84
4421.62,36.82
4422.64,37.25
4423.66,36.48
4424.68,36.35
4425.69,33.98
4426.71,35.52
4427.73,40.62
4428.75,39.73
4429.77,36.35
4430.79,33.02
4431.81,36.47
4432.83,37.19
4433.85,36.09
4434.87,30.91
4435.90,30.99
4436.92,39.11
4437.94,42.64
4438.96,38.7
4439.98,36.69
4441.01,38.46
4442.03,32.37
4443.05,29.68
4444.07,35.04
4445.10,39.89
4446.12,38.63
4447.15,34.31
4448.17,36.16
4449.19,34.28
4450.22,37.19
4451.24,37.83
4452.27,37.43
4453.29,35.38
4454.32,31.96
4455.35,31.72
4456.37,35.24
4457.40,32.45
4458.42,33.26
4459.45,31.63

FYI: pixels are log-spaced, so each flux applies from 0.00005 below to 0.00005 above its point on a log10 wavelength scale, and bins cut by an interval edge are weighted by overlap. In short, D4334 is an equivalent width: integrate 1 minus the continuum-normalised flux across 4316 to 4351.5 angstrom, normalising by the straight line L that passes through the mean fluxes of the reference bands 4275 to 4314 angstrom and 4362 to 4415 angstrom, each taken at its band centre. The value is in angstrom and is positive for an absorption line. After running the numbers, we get -3.7 angstrom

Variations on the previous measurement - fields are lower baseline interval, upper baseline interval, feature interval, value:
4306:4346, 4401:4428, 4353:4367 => -1.3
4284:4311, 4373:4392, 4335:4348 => -0.6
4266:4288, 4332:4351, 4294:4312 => 4.6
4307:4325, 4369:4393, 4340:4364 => -2.5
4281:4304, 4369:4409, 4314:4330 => -2.1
